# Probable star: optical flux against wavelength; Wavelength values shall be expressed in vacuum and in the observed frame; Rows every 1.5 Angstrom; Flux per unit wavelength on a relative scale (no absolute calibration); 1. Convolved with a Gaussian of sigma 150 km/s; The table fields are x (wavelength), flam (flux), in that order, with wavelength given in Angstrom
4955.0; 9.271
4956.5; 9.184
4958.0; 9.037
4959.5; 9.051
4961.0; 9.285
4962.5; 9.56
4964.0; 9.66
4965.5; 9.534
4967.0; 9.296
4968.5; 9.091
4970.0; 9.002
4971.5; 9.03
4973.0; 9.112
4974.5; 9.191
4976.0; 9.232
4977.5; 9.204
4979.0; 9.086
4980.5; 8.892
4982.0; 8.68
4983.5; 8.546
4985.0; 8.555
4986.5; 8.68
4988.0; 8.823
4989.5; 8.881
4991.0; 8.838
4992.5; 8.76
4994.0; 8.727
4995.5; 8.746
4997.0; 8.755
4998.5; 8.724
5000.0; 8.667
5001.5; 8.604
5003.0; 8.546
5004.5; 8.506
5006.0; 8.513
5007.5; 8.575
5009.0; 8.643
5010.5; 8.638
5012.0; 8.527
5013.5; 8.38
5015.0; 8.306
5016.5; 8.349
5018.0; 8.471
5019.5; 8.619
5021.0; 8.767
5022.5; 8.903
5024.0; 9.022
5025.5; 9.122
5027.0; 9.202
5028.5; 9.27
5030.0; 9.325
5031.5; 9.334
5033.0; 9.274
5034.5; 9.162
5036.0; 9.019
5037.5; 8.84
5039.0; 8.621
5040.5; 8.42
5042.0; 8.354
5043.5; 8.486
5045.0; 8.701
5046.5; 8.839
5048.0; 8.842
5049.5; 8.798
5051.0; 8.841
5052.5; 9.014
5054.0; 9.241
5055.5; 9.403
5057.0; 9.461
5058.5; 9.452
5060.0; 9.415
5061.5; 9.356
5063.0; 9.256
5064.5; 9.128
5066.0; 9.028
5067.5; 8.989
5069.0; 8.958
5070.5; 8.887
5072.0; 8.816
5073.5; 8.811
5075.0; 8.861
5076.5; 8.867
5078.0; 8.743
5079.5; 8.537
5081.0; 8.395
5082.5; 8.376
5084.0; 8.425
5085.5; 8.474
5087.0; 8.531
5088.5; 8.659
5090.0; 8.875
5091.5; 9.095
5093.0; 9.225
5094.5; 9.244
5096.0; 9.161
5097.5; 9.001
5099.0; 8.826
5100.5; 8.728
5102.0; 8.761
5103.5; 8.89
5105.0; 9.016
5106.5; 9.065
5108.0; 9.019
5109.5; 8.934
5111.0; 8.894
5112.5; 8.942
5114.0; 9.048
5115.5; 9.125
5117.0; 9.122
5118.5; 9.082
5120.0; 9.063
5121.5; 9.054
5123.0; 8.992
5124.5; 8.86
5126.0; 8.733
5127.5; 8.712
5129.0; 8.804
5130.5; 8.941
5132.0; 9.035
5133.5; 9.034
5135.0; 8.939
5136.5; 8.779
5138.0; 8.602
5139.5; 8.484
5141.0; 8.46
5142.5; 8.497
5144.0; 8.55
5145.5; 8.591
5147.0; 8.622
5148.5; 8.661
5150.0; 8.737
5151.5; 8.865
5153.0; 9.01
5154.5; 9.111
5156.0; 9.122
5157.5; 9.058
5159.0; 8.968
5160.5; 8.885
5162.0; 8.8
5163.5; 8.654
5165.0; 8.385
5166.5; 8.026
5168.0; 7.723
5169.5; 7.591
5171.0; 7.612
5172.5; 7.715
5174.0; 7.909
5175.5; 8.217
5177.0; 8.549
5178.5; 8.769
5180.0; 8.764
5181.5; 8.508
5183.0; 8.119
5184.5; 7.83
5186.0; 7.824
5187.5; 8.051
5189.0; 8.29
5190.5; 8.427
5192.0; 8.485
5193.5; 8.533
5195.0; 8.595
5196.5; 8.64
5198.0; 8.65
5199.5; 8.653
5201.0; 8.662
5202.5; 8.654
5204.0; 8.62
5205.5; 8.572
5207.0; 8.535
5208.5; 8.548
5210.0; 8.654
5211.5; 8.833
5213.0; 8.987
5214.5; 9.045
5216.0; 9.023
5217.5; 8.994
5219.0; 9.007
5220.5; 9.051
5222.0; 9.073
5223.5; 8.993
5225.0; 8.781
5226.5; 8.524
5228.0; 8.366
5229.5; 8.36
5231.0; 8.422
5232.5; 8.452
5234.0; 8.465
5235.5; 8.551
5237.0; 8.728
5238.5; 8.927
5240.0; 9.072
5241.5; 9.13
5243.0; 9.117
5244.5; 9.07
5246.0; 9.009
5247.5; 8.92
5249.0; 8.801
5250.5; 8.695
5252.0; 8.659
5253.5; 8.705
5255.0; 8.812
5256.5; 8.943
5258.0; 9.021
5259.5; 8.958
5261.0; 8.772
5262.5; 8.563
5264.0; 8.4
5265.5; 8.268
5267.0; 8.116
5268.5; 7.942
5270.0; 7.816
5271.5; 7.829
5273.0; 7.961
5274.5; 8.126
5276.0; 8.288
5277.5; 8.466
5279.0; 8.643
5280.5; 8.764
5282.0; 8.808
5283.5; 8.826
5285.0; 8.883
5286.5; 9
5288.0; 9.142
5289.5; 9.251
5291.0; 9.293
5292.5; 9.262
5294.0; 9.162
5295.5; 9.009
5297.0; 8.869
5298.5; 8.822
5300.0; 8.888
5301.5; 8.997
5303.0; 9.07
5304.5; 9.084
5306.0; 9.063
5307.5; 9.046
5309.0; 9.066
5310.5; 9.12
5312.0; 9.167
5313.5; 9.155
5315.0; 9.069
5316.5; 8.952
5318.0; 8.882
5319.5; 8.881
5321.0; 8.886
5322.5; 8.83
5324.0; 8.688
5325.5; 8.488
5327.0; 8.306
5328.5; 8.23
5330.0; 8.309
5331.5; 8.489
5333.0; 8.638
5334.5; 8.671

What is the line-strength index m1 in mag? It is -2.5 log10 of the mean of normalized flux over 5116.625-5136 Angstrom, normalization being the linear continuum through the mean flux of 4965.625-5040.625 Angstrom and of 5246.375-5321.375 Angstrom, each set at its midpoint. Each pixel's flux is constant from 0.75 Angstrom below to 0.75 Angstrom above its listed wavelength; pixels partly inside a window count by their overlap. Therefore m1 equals -0.02 mag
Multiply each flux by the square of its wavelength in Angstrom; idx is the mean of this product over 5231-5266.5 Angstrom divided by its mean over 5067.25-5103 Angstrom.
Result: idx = 1.06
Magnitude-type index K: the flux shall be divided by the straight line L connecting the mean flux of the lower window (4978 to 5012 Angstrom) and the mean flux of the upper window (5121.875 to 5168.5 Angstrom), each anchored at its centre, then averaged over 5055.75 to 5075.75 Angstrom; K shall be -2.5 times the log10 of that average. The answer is -0.049 mag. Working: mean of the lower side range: 8.7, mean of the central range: 9.12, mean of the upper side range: 8.74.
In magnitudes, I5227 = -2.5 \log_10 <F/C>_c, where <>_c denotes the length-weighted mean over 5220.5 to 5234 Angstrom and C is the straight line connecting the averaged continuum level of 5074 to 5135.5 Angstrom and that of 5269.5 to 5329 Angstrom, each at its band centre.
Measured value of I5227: 0.025 mag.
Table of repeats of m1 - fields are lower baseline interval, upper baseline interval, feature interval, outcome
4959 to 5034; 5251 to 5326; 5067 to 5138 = 0.00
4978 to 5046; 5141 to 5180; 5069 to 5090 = 0.00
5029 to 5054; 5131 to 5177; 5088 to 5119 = -0.04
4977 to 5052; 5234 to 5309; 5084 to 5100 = -0.01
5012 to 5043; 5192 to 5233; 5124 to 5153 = 0.00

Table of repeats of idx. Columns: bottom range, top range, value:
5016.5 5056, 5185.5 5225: 1.04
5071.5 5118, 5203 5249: 1.04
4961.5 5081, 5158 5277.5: 1.04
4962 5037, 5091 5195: 1.03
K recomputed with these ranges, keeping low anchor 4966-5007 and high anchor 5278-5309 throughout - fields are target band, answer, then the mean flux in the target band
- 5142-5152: 0.03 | 8.64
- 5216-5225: -0.01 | 9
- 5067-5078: 0.00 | 8.87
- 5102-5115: -0.01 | 8.97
